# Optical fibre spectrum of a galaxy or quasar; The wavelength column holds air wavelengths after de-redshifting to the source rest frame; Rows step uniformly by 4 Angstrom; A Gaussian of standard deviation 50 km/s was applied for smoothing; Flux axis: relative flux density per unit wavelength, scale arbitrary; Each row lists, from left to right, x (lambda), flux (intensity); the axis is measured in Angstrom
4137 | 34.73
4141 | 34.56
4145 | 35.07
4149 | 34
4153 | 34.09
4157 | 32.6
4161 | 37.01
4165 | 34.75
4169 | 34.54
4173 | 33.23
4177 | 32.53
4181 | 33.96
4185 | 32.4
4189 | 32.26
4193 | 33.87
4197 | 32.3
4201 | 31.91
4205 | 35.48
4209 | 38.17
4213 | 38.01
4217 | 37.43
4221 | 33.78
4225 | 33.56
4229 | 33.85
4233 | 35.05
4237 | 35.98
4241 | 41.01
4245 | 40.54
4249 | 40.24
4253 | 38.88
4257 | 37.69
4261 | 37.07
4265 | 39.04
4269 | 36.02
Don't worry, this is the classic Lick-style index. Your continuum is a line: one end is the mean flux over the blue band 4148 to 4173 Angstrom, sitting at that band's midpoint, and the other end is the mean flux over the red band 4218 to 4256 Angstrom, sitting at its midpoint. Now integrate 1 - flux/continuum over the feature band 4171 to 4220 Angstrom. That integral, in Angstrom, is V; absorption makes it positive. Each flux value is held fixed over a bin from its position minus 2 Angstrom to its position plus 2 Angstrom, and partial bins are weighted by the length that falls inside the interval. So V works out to 1.84 Angstrom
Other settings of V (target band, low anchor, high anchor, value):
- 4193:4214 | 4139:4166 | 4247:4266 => 0.94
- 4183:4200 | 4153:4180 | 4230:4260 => 1.33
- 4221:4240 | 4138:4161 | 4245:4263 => 1.44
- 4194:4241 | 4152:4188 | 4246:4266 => 1.59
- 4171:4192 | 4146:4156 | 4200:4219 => 1.40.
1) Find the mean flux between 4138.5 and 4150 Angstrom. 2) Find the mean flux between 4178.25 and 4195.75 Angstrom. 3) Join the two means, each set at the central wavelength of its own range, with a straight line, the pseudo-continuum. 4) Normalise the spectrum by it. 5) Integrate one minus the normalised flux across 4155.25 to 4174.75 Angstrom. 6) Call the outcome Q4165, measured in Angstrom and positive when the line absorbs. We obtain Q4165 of -0.4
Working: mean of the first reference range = 34.6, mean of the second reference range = 33.1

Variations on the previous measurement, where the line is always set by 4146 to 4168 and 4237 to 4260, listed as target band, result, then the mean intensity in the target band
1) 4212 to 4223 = 0.4 Angstrom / 36.3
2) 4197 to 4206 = 0.9 Angstrom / 33.2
